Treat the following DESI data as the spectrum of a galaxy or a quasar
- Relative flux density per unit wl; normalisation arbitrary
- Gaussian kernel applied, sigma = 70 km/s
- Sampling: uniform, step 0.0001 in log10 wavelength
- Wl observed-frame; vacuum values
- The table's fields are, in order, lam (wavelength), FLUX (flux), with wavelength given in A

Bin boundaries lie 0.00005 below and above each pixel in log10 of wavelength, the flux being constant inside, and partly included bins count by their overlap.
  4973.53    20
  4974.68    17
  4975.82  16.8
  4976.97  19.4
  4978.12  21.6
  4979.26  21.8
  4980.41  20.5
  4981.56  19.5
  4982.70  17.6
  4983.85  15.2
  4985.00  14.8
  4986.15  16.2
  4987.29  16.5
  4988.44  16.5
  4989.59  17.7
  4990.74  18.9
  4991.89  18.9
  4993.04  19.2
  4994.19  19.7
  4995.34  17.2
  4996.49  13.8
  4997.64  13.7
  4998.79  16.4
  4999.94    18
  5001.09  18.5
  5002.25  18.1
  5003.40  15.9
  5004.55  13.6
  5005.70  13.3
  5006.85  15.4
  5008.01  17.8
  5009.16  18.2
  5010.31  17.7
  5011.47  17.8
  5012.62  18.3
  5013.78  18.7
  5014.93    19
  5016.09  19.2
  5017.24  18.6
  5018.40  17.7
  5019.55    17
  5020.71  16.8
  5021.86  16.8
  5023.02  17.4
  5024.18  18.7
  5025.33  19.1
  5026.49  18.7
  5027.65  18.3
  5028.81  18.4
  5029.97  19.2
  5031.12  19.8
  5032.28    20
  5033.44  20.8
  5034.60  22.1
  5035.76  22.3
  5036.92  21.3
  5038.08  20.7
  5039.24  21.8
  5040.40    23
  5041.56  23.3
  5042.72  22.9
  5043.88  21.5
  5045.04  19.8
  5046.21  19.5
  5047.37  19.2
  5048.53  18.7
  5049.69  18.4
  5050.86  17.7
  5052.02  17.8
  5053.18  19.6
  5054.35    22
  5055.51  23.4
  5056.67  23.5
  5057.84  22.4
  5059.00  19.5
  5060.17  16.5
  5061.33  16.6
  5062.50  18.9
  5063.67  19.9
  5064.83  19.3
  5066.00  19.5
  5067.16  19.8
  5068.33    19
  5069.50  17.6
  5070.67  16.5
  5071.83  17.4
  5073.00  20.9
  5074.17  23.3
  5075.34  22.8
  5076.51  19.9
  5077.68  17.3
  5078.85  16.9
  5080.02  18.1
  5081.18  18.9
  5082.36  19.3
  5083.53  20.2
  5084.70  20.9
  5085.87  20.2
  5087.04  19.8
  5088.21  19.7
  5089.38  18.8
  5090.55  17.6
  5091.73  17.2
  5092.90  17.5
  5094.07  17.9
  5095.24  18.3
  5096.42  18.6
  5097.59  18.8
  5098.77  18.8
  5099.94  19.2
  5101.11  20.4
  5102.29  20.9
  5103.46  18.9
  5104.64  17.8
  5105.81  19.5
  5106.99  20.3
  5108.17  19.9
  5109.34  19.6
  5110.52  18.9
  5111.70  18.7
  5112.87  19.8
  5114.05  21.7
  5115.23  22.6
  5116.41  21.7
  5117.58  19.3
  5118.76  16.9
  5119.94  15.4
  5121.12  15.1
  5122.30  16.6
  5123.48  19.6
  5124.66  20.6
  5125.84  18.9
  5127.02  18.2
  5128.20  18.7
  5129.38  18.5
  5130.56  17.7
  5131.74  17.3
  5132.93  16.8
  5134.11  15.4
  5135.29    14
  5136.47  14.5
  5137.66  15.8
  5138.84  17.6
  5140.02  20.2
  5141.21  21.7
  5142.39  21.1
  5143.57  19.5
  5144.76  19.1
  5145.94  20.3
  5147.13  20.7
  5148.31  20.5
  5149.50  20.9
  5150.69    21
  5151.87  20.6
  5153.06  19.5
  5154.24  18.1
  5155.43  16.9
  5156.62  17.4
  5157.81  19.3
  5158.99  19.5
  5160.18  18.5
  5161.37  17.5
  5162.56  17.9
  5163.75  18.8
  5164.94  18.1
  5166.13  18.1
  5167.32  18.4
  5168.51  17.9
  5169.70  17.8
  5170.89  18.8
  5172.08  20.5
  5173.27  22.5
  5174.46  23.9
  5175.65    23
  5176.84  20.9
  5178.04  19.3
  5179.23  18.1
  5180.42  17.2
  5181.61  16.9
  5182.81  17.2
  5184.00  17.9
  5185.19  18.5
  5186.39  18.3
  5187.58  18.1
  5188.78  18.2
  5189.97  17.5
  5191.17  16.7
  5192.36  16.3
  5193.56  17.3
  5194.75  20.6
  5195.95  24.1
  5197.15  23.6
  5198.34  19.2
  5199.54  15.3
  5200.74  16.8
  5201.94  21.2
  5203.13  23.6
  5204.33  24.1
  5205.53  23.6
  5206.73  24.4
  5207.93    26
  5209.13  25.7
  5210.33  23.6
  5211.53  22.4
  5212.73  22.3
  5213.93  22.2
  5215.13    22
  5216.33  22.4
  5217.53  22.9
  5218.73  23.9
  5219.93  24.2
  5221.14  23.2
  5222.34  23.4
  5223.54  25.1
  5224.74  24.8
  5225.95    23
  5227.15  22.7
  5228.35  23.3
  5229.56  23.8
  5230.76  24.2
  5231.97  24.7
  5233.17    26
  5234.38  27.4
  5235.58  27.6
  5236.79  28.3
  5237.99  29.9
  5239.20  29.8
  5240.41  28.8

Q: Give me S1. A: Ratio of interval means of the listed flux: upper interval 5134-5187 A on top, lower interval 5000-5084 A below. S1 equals 1.0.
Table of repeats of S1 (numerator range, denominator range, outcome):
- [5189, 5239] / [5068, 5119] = 1.19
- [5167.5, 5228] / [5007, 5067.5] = 1.08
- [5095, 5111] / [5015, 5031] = 1.06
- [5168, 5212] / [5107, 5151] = 1.08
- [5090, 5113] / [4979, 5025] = 1.09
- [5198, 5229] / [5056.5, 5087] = 1.18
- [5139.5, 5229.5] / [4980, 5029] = 1.18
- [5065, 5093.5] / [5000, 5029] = 1.09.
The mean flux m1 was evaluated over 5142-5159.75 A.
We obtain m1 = 19.6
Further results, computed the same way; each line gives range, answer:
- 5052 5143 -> 19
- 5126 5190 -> 18.7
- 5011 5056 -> 19.6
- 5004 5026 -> 17.4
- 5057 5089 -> 19.3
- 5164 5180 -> 19.7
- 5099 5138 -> 18.5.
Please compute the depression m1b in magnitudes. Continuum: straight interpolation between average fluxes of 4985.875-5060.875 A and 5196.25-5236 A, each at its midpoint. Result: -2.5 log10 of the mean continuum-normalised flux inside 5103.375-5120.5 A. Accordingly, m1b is 0.08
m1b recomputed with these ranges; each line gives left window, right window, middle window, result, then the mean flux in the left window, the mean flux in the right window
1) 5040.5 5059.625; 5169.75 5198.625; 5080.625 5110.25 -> 0.06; 20.6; 19.3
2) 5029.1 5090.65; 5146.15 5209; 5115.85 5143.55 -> 0.10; 19.9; 19.6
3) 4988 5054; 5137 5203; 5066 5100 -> -0.01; 18.6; 19.1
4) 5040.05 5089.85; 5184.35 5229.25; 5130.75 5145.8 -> 0.16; 19.8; 21.6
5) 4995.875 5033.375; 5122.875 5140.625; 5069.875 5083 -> -0.10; 17.5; 17.6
